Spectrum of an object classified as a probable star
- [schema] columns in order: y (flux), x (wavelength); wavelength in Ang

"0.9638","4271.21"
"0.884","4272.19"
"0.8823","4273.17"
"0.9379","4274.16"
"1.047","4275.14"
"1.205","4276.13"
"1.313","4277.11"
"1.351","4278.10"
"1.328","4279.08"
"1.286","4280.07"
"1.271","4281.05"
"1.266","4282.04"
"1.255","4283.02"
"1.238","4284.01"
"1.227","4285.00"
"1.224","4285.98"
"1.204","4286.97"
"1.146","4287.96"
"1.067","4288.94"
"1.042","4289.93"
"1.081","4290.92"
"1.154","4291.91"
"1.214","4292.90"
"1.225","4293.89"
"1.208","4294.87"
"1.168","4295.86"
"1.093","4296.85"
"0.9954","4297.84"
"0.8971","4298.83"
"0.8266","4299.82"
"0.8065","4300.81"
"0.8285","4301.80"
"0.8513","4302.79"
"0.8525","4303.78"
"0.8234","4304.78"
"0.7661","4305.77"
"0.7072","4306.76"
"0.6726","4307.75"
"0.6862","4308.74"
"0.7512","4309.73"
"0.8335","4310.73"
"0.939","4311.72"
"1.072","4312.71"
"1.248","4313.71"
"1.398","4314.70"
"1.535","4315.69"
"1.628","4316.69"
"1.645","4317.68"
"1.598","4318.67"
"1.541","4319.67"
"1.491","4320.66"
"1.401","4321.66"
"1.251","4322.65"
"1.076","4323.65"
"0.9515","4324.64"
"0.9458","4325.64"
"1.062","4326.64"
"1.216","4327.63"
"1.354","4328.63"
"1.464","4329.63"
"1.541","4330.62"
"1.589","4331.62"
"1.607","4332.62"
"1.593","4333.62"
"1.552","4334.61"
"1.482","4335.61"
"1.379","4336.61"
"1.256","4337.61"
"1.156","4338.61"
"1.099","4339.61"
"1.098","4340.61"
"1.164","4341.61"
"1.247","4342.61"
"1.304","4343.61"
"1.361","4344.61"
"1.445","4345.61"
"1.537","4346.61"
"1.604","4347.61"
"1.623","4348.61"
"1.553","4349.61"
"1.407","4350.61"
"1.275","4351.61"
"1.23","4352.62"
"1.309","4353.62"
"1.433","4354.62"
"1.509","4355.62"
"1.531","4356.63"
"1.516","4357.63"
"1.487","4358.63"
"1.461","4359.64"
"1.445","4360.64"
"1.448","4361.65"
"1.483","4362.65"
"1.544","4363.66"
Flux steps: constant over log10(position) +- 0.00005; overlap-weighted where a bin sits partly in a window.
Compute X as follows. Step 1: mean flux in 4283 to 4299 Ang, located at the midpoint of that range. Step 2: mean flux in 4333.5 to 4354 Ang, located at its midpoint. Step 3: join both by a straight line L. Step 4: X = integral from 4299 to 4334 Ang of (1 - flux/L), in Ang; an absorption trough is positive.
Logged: 2.8 Ang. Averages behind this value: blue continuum 1.14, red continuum 1.36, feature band 1.16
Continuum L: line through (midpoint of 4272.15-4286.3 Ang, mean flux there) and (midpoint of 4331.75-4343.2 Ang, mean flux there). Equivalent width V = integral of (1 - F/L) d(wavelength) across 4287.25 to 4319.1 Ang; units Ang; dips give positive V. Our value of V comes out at 5.0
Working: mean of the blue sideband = 1.19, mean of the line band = 1.06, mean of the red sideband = 1.34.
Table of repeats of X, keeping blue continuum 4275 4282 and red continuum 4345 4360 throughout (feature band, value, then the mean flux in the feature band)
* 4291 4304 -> 2.98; 1.01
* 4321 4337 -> 0.66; 1.34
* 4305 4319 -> 2.72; 1.1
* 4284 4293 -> 0.98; 1.15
